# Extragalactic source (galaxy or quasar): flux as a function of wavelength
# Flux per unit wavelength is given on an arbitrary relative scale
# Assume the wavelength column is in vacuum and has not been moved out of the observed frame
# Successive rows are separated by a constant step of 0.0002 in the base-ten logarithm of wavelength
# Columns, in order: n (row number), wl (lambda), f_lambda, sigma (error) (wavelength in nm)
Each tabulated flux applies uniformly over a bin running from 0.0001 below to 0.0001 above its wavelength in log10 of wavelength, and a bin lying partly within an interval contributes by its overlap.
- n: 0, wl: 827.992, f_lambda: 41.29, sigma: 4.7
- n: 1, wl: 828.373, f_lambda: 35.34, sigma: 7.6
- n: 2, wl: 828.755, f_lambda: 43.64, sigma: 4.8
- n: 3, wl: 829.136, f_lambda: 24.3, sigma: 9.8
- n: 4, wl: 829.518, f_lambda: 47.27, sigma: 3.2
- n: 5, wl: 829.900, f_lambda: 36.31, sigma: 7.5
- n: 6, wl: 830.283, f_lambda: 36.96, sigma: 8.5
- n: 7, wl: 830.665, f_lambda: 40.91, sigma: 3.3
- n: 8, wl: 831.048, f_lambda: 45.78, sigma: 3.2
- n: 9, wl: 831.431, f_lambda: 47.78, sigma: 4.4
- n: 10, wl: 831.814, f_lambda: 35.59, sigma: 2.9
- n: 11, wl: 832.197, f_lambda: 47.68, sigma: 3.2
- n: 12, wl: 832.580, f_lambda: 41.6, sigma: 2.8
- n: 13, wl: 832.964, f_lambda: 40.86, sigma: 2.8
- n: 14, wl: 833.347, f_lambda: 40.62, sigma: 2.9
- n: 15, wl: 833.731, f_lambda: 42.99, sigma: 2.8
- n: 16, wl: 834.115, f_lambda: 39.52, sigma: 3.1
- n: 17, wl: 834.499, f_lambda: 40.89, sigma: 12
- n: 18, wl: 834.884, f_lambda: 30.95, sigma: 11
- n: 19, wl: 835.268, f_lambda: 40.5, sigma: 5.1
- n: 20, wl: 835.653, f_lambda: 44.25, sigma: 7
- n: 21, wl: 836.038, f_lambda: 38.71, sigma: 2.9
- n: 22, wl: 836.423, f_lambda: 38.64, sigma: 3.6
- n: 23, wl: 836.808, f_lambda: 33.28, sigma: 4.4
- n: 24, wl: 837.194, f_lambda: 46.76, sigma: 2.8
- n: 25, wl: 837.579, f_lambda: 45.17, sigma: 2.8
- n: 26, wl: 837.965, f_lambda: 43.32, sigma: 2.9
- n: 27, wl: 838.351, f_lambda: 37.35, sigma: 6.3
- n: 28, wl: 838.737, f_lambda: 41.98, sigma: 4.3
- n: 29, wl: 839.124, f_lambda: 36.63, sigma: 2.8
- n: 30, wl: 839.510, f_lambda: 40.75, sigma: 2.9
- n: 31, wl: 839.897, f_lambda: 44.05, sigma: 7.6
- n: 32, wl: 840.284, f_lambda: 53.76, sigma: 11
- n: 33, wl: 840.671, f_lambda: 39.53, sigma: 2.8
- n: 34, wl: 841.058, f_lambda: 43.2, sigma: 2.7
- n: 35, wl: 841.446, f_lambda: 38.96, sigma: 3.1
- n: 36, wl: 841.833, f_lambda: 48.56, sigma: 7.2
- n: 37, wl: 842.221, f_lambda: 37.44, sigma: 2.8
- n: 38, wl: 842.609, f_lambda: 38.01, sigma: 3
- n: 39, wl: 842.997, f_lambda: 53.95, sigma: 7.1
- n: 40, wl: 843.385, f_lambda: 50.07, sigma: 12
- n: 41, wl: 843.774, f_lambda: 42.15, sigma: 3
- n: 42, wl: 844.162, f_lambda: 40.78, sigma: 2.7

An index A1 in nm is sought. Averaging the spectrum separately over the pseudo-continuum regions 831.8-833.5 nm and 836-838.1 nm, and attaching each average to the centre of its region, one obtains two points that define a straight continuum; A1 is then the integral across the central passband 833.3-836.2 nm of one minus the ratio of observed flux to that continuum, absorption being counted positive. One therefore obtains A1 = 0.12 nm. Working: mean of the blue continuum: 41.9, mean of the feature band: 39.8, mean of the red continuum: 41.1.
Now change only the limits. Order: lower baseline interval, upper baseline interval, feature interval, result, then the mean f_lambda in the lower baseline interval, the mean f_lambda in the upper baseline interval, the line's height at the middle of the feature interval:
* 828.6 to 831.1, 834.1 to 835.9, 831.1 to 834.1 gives -0.26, 38.9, 39.2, 39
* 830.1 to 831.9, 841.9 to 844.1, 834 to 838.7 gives 0.32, 41.8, 44.4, 42.9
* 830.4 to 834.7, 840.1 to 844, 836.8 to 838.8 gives 0.07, 42.1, 44.5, 43.4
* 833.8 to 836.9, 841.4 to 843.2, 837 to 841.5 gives -0.13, 38.7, 43.8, 41.6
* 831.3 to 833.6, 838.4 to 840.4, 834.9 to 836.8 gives 0.16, 42.2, 42.6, 42.4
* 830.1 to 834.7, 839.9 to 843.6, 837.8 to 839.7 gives 0.17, 41.8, 44.8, 43.8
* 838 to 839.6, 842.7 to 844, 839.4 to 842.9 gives 0.04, 39.5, 47.7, 43.7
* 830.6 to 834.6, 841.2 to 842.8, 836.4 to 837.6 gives 0.03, 42.3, 40.8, 41.6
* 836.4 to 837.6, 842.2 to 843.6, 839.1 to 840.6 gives -0.04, 40.7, 45.7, 43.1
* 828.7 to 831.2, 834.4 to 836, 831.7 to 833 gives -0.10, 39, 39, 39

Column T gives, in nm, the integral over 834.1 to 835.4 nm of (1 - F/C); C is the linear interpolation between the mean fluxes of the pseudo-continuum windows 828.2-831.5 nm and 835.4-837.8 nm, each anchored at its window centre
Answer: 0.10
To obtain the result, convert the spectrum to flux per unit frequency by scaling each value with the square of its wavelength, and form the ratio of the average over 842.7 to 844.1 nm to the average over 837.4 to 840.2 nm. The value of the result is 1.1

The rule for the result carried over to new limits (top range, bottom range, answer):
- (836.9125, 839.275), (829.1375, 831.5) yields 1.04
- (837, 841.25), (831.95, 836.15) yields 1.07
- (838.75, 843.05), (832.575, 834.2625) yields 1.06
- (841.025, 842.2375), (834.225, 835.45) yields 1.15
